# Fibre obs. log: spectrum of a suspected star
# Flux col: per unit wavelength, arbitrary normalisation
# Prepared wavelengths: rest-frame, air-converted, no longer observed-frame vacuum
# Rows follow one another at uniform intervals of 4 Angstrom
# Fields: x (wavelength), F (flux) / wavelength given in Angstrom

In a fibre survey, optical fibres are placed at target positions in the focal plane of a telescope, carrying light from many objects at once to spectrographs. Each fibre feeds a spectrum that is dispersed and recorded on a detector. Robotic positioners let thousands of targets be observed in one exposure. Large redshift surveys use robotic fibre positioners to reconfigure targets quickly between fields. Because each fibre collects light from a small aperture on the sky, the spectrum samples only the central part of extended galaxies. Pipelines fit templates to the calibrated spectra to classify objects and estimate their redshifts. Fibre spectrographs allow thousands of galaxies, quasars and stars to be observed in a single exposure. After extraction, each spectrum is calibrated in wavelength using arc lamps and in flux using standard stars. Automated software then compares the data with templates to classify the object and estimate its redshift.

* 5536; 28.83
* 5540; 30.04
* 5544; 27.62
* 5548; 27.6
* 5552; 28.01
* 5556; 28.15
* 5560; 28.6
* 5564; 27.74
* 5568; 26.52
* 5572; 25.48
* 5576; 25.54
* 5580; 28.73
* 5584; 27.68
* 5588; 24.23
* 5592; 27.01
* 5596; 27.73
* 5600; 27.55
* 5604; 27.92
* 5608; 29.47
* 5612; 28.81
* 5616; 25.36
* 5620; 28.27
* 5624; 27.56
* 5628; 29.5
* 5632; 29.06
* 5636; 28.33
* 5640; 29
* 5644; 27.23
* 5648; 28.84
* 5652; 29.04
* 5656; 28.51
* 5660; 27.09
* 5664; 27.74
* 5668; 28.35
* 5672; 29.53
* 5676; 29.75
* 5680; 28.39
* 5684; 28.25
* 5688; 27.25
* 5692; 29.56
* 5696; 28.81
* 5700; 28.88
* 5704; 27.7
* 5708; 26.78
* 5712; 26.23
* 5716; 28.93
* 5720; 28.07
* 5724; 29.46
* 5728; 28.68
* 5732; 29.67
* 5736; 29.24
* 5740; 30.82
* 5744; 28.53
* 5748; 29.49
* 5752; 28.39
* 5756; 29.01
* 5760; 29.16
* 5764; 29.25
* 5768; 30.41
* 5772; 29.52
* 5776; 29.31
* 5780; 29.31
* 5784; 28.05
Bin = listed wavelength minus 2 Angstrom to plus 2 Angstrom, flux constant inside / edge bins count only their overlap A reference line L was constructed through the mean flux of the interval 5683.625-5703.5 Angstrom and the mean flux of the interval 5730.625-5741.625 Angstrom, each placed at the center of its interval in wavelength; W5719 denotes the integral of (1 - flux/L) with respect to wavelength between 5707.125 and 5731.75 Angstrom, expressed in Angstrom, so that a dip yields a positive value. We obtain 1.0 Angstrom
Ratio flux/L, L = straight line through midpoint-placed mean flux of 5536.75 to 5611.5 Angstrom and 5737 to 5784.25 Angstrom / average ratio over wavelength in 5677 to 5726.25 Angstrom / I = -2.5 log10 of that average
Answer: 0.021 mag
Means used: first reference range 27.6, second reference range 29.3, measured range 28.2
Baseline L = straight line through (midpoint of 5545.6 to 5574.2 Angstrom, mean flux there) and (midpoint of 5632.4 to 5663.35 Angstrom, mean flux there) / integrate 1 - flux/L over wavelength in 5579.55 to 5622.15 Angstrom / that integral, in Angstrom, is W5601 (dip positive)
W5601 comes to 0.6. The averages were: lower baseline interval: 27.4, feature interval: 27.5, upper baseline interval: 28.3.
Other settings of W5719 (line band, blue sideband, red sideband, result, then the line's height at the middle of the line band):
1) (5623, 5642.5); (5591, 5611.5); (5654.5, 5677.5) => -0.3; 28.3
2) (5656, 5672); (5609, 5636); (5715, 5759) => 0.3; 28.5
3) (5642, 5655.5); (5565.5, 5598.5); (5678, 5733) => -0.4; 27.5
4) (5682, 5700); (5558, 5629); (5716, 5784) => 0.0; 28.5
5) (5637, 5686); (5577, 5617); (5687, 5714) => -1.3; 27.7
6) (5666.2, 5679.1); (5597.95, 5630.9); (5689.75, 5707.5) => -0.3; 28.4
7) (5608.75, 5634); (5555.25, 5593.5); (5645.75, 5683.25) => -0.3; 27.8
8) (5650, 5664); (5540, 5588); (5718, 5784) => 0.1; 28.3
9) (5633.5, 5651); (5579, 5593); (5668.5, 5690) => -0.3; 27.9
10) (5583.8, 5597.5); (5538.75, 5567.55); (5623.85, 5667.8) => 0.8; 28.2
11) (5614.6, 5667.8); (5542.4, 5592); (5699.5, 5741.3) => -0.6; 27.8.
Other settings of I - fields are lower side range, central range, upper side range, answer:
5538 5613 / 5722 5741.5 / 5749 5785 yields -0.024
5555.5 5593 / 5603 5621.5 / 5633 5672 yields -0.014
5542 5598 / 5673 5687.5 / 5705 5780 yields -0.015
